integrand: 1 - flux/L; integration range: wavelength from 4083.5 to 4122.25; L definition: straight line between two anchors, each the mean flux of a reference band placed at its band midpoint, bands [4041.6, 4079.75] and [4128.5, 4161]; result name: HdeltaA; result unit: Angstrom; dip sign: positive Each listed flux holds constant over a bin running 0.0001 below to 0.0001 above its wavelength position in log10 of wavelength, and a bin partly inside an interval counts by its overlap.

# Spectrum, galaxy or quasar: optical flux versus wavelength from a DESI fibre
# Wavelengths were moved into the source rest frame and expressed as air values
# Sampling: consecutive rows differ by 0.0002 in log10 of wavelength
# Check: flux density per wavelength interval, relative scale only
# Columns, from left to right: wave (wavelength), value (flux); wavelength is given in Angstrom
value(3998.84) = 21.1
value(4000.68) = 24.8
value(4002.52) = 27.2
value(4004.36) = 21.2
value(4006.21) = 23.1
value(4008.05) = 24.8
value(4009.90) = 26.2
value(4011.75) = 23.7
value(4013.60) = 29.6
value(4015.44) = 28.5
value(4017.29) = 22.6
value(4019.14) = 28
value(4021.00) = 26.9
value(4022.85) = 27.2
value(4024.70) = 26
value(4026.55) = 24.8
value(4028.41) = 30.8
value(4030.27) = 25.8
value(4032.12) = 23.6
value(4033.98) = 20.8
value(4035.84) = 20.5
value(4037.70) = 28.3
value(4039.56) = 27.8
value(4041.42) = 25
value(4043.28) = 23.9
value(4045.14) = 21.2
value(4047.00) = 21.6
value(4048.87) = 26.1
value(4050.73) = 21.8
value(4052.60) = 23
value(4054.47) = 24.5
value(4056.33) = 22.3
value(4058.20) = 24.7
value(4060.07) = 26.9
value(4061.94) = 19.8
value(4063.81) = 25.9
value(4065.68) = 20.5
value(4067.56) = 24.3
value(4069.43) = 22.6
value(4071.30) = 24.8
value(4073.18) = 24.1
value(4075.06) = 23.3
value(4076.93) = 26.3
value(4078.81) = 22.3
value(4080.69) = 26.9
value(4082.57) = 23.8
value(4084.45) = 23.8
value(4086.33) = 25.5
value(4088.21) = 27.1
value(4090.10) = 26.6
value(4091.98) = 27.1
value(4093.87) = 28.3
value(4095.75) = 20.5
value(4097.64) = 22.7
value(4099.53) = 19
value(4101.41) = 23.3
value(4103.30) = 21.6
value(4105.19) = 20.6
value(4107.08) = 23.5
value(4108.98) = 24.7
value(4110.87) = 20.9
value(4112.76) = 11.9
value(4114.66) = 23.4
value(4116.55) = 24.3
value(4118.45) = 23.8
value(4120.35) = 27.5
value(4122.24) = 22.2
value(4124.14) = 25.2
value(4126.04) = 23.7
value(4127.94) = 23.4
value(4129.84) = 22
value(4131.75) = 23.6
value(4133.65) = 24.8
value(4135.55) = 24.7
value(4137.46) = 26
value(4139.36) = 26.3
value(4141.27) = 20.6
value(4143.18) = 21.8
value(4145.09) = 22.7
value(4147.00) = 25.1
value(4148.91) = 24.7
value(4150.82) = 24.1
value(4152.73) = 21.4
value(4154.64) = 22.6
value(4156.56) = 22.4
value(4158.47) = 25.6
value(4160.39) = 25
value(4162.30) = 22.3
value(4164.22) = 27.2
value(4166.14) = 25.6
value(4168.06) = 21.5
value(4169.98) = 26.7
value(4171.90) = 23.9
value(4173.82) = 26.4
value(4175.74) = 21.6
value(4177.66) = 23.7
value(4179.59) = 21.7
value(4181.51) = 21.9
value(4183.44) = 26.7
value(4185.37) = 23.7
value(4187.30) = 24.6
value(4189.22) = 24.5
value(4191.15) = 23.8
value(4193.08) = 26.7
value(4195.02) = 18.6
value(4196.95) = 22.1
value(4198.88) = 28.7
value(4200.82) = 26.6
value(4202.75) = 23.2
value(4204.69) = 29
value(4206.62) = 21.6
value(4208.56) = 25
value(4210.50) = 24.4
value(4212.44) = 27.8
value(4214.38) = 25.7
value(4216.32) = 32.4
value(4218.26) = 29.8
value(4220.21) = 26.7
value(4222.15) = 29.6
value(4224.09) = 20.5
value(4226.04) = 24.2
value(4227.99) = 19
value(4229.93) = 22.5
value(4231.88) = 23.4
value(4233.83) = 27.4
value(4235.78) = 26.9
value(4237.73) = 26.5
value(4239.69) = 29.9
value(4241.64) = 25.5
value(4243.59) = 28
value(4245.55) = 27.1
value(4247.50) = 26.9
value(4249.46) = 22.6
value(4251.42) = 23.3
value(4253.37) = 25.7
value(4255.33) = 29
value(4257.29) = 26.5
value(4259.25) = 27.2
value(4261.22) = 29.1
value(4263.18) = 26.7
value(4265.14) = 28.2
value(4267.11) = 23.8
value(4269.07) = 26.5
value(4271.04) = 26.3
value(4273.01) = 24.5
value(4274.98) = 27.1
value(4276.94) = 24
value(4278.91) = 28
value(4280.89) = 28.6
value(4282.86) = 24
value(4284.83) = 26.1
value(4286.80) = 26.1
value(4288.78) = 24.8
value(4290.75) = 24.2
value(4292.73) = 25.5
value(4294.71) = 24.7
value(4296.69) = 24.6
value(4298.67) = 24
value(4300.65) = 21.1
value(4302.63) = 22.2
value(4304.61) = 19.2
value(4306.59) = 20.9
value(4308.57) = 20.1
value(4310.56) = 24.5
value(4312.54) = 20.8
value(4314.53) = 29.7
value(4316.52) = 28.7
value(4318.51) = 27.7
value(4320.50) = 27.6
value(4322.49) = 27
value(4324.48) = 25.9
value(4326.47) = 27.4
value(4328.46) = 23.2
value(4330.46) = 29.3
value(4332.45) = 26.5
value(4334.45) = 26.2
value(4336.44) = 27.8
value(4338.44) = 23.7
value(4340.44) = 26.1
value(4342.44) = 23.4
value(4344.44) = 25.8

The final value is 0.6 Angstrom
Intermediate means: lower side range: 23.5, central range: 23.3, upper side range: 23.7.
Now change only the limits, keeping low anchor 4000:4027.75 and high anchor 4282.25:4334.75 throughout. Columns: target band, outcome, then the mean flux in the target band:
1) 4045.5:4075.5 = 2.46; 23.5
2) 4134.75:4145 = 0.64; 23.8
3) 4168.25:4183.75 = 0.87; 23.8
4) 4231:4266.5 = -2.26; 26.6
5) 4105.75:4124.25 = 2.06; 22.6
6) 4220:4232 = 0.76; 23.5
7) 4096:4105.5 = 1.50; 21.4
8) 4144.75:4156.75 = 0.92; 23.4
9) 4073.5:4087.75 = 0.50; 24.6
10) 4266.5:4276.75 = -0.25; 25.6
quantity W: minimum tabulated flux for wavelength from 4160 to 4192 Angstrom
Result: 21.5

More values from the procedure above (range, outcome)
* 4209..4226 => 20.5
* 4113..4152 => 20.6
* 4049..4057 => 21.8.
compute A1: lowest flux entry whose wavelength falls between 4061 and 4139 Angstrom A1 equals 11.9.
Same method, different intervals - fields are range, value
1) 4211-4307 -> 19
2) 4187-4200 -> 18.6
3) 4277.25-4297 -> 24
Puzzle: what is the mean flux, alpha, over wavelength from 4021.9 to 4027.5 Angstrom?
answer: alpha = 26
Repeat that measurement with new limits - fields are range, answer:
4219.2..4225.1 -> 25.6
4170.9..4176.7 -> 24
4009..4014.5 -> 26.5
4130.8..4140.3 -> 25.1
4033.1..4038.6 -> 23.2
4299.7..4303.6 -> 21.7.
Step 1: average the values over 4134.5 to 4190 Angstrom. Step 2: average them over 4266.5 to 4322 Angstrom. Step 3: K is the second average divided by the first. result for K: 1.04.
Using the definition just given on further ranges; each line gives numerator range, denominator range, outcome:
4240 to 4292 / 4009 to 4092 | 1.06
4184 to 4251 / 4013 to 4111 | 1.04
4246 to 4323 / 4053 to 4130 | 1.07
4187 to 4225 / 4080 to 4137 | 1.09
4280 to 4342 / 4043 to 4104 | 1.05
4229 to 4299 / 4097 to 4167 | 1.12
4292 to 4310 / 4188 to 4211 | 0.92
